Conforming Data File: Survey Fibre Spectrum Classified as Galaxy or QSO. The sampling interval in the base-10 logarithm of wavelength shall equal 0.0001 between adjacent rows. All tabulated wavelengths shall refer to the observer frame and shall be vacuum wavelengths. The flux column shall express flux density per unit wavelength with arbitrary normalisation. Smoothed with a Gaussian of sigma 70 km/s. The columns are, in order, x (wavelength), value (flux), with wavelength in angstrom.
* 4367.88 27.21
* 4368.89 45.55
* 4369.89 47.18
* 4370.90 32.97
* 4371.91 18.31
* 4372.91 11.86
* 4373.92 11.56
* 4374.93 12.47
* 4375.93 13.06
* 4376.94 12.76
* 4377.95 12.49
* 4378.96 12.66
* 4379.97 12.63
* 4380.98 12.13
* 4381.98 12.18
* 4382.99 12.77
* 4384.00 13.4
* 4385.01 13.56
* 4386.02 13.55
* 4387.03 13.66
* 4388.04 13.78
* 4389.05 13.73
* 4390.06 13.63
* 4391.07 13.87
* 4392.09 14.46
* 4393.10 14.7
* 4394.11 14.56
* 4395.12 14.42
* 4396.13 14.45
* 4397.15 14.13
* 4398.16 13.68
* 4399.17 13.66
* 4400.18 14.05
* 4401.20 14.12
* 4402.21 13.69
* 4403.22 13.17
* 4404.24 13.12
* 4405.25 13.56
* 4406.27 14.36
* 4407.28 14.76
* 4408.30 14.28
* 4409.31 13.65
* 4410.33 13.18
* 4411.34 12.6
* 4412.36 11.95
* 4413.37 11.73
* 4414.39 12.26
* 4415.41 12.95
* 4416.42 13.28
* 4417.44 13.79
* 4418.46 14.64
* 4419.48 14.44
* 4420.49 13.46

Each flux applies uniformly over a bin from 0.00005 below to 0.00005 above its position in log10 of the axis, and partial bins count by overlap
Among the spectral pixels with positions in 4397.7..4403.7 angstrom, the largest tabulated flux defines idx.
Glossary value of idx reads 14.12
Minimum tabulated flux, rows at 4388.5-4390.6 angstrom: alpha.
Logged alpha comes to 13.63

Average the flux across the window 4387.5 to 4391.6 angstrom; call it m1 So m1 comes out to 13.7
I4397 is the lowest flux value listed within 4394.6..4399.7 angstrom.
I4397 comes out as 13.66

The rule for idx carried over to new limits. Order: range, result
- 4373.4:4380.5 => 13.06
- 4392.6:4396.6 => 14.7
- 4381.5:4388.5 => 13.78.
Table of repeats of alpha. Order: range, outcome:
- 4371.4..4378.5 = 11.56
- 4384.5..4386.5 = 13.55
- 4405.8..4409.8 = 13.65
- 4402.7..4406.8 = 13.12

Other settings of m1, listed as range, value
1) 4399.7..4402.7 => 13.9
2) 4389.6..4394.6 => 14.2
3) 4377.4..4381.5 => 12.5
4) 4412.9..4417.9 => 12.8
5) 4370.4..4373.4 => 21.1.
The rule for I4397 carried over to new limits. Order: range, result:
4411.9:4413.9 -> 11.73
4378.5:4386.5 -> 12.13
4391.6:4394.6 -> 14.46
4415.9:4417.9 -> 13.28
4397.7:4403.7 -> 13.17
